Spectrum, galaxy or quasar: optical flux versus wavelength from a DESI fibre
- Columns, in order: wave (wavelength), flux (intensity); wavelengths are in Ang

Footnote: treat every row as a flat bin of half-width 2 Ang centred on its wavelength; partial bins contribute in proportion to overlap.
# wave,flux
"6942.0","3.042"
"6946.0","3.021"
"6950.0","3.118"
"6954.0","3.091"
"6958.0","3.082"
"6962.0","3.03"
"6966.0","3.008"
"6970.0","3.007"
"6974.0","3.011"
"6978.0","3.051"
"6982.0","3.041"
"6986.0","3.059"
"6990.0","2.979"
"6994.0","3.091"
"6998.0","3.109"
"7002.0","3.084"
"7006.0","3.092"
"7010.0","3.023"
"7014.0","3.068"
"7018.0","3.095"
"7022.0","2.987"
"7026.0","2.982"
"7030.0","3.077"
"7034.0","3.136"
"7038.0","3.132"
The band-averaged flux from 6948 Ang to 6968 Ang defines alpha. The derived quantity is 3.07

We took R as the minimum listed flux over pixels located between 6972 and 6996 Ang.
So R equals 2.979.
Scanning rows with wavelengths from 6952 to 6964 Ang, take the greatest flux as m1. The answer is 3.091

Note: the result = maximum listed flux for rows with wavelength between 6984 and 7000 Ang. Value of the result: 3.109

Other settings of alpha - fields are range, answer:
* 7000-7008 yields 3.09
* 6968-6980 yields 3.02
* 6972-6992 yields 3.03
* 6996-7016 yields 3.08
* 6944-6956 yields 3.08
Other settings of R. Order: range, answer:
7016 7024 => 2.987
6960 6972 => 3.007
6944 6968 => 3.008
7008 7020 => 3.023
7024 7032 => 2.982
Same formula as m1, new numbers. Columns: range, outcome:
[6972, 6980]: 3.051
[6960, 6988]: 3.059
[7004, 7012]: 3.092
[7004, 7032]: 3.095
